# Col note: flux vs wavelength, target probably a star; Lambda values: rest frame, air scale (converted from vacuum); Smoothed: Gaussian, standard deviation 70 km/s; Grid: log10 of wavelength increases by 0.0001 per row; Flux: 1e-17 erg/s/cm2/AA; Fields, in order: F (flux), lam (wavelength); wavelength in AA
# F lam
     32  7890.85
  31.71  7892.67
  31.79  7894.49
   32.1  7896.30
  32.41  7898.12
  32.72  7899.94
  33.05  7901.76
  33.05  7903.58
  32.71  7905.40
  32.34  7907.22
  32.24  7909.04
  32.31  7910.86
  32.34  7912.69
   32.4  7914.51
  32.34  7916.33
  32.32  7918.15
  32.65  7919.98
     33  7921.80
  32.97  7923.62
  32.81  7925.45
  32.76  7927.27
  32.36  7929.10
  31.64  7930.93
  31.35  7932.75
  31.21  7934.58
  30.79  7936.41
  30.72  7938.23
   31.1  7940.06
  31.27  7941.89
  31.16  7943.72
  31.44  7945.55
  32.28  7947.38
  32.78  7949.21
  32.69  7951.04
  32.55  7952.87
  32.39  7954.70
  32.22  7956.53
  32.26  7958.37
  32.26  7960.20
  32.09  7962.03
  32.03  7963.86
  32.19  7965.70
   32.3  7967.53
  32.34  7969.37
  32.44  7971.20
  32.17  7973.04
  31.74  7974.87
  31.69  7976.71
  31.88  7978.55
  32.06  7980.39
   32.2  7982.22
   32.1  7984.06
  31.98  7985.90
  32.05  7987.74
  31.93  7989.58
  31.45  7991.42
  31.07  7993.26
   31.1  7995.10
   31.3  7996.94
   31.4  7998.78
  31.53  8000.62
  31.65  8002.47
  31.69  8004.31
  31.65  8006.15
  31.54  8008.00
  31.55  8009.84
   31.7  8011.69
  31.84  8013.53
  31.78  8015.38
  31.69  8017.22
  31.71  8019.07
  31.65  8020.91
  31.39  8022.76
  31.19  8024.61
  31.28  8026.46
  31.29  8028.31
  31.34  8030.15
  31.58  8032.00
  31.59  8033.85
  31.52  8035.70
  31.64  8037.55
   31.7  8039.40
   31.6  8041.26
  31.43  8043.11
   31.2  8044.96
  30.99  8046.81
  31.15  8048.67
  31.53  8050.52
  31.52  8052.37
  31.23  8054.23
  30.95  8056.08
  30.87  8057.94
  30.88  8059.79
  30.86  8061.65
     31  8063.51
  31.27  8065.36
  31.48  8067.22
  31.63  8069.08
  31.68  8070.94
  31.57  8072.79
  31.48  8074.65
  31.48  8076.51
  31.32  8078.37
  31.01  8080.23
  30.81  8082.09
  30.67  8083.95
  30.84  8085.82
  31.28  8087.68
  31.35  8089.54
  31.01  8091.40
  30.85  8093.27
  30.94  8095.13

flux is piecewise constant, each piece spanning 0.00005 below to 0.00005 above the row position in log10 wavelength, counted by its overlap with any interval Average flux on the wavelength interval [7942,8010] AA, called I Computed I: 31.9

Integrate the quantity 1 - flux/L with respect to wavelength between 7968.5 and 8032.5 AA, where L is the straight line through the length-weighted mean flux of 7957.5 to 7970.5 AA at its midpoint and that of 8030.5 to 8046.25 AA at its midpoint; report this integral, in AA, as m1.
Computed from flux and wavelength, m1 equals 0.39 AA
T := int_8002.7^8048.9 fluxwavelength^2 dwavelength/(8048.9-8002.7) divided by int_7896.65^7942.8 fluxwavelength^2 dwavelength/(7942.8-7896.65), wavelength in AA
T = 1.0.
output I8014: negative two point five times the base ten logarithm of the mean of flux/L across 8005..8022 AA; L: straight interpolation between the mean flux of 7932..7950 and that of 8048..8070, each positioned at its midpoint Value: -0.014 mag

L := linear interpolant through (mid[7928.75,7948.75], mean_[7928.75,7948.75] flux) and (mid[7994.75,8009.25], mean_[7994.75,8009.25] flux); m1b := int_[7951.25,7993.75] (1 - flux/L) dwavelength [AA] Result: -0.8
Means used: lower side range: 31.4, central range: 32.1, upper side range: 31.5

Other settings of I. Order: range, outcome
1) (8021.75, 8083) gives 31.3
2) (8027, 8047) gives 31.5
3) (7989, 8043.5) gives 31.5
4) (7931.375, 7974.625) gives 31.9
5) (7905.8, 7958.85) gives 32.1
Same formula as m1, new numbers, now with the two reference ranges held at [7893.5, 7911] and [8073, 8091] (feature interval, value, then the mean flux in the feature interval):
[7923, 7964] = 0.29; 32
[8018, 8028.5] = 0.05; 31.4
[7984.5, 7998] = 0.11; 31.6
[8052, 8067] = 0.12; 31.1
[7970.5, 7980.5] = -0.01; 32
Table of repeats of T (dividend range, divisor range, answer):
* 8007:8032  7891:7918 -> 1.00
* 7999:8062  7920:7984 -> 1.00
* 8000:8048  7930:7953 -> 1.02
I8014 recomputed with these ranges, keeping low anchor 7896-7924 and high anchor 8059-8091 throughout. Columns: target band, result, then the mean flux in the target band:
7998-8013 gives 0.01 mag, 31.6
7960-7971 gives 0.00 mag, 32.2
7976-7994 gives 0.00 mag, 31.8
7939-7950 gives 0.02 mag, 31.6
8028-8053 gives 0.00 mag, 31.4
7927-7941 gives 0.03 mag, 31.4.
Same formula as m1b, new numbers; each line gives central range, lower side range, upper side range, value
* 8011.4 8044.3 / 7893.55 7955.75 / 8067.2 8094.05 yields 0.0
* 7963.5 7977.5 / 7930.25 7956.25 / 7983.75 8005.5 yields -0.2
